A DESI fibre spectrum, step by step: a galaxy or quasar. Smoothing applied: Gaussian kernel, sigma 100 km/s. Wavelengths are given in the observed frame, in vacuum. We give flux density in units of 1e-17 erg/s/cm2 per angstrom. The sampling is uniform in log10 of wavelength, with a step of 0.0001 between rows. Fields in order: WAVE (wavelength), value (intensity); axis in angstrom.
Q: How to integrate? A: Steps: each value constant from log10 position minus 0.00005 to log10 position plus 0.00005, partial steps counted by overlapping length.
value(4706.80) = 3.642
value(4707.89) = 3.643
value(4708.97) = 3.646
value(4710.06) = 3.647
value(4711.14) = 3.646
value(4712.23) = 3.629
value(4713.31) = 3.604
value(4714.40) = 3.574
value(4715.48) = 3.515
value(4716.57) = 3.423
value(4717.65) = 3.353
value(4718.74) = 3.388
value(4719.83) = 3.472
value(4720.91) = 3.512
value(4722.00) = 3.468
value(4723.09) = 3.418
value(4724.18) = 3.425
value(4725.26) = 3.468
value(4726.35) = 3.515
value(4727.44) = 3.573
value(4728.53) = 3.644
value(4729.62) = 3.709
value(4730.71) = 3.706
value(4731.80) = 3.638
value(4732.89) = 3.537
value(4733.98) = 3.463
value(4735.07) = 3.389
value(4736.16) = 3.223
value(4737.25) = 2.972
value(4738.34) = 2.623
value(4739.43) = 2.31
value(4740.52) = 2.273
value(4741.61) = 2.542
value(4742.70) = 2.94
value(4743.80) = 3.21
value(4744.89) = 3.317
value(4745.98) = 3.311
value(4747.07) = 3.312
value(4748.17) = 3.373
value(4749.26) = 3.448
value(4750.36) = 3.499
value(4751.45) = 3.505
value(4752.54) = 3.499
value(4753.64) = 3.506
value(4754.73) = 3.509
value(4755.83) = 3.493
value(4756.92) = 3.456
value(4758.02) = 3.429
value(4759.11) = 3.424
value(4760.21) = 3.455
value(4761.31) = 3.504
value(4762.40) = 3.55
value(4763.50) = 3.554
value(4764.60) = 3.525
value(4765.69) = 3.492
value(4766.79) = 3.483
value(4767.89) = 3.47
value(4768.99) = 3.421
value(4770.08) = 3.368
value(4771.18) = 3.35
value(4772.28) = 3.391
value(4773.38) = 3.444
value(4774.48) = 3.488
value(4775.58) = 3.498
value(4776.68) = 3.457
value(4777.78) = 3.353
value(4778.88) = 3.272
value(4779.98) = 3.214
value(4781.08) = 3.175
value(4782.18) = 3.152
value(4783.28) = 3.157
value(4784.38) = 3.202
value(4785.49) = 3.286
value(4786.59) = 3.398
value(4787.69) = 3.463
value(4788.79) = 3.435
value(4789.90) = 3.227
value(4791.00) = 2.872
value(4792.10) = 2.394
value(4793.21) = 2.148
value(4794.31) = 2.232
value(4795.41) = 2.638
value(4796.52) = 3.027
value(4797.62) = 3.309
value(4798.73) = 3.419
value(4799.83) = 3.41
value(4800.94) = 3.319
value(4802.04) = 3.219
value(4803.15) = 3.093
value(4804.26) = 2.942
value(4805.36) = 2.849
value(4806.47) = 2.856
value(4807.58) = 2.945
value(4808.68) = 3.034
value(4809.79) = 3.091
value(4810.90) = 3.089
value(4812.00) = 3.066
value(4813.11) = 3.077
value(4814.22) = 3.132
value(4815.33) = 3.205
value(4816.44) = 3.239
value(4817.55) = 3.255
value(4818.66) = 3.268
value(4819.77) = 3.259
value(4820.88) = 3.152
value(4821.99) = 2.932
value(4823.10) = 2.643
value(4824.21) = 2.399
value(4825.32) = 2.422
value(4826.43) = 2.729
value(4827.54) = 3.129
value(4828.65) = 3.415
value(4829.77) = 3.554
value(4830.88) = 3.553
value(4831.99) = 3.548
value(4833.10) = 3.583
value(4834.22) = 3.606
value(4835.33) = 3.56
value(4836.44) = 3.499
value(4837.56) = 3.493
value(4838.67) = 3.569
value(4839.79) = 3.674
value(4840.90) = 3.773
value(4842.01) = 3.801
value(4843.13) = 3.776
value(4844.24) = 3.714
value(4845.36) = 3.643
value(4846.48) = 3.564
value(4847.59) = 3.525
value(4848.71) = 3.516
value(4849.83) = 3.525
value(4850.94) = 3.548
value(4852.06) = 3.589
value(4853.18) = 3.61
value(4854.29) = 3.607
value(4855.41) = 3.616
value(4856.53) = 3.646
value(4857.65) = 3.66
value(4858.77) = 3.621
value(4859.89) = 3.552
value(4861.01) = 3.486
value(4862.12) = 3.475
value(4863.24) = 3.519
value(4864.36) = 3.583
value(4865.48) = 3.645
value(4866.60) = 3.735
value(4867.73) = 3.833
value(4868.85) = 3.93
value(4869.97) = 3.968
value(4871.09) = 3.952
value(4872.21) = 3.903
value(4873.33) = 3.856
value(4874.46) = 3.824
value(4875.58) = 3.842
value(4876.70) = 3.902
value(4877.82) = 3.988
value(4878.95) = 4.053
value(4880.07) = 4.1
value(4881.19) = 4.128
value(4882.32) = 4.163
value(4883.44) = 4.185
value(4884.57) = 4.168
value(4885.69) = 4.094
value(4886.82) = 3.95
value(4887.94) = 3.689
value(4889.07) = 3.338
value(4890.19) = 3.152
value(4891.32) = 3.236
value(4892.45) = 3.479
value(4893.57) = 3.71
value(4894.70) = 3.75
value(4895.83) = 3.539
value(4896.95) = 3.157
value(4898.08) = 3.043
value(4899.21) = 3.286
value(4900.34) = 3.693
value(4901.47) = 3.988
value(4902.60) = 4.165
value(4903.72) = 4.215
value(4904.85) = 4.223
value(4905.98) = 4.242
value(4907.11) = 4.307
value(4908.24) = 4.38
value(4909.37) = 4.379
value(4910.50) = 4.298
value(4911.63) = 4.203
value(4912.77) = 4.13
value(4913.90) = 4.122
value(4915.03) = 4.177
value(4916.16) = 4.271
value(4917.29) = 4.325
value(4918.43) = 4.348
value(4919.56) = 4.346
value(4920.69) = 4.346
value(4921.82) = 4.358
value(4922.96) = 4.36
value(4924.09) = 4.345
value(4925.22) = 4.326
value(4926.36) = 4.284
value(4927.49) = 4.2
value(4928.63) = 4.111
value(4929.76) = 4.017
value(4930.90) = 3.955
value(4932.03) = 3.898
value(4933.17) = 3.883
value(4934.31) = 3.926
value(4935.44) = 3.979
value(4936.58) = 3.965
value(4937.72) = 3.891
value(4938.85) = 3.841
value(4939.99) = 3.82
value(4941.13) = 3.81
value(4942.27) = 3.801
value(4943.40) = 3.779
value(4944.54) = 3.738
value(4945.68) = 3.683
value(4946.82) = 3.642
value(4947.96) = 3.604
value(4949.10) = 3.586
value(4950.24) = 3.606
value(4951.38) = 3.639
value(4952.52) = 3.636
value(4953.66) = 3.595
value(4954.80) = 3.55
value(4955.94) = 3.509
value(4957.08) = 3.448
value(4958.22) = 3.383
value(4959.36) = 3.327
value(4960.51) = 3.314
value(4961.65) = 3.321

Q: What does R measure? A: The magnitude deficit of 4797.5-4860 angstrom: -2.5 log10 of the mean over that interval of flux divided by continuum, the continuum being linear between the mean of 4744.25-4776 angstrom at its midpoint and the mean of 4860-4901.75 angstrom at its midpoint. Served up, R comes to 0.09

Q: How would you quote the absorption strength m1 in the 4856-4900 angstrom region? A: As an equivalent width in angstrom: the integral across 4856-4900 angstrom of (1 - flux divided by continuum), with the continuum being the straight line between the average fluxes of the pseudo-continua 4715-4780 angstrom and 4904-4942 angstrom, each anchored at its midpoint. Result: 2.5 angstrom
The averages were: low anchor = 3.37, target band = 3.72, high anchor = 4.15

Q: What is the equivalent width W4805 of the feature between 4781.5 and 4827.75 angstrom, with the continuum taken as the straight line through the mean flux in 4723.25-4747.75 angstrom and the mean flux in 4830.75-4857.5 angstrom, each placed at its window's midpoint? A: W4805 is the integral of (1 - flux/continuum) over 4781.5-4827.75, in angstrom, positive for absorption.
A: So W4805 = 5.9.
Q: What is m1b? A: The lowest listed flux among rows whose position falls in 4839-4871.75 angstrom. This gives 3.475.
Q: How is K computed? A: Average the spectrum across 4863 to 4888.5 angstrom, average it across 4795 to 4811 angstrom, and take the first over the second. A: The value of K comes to 1.3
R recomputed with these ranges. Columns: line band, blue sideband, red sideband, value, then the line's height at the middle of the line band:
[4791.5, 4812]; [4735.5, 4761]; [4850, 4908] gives 0.17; 3.43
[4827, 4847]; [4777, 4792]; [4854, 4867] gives -0.03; 3.48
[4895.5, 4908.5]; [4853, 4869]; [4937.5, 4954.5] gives -0.05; 3.67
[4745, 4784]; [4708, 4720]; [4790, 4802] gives -0.09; 3.15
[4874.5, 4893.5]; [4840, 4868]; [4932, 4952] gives -0.05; 3.67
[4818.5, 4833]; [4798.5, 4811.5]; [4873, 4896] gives 0.07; 3.29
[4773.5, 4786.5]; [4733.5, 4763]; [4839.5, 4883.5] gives 0.03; 3.38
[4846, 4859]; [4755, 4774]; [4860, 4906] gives 0.03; 3.7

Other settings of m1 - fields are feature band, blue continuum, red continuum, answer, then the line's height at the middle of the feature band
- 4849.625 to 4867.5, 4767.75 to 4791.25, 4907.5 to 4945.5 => 0.7 angstrom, 3.74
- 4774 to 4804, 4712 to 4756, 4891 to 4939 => 3.5 angstrom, 3.55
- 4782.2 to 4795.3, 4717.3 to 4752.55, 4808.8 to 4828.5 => 0.6 angstrom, 3.12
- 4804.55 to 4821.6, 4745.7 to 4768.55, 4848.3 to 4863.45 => 2.1 angstrom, 3.53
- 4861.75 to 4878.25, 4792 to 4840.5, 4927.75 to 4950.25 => -1.7 angstrom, 3.43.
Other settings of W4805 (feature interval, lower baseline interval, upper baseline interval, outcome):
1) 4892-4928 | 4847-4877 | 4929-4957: -3.23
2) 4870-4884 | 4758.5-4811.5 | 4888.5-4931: -0.74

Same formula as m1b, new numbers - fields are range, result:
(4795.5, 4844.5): 2.399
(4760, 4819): 2.148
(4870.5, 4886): 3.824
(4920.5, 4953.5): 3.586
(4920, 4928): 4.2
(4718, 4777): 2.273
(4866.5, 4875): 3.735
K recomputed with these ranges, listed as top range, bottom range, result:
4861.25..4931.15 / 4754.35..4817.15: 1.23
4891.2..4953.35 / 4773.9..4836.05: 1.26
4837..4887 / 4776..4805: 1.21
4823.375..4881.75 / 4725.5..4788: 1.08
